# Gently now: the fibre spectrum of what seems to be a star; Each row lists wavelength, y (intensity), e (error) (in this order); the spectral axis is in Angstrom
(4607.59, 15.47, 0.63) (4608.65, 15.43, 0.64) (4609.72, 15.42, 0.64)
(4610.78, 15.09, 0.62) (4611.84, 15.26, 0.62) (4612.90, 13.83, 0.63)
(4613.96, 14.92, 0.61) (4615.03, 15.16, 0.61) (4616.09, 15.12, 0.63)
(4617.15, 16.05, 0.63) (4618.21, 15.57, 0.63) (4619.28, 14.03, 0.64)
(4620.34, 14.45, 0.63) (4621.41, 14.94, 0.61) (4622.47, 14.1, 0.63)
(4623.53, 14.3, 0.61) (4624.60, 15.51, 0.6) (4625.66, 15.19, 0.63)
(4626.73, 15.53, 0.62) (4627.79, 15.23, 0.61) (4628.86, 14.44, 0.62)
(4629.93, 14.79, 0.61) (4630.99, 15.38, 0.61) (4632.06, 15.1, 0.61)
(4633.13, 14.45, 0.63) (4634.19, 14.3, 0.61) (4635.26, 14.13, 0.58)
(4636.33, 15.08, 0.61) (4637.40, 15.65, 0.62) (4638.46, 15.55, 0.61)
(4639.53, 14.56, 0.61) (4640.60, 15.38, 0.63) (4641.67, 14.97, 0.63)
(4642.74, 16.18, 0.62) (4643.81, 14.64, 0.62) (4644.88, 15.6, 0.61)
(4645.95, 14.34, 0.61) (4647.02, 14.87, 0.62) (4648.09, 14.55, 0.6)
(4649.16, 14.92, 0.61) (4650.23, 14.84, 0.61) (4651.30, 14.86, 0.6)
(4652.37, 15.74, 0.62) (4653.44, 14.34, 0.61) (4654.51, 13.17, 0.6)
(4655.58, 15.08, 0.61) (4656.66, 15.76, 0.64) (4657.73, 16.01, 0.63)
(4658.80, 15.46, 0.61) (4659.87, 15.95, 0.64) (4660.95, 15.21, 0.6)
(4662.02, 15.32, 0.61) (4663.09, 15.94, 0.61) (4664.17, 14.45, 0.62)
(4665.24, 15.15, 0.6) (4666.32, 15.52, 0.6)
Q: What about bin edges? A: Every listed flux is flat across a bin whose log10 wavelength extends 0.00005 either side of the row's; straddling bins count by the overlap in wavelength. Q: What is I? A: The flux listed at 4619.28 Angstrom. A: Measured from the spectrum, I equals 14.03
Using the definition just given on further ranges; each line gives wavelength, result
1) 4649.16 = 14.92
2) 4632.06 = 15.1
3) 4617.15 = 16.05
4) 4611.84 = 15.26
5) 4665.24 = 15.15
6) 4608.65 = 15.43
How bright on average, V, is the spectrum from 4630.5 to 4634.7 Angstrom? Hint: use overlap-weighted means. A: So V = 14.8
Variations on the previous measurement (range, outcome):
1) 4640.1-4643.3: 15.5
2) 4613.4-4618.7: 15.4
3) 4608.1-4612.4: 15.3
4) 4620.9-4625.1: 14.7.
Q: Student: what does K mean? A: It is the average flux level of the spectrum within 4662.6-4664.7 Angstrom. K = 15.1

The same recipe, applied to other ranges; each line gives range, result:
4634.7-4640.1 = 15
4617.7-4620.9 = 14.6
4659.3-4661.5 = 15.6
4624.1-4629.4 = 15.2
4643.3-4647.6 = 14.9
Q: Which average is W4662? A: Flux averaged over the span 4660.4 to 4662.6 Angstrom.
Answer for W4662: 15.3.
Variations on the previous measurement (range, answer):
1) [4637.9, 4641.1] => 15.2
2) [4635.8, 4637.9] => 15.3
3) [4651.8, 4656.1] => 14.6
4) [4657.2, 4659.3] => 15.8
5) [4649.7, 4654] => 15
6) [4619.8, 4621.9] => 14.7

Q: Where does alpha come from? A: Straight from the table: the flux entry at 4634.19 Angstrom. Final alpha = 14.3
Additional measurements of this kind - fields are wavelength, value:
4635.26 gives 14.13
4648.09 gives 14.55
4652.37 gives 15.74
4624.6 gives 15.51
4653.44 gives 14.34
